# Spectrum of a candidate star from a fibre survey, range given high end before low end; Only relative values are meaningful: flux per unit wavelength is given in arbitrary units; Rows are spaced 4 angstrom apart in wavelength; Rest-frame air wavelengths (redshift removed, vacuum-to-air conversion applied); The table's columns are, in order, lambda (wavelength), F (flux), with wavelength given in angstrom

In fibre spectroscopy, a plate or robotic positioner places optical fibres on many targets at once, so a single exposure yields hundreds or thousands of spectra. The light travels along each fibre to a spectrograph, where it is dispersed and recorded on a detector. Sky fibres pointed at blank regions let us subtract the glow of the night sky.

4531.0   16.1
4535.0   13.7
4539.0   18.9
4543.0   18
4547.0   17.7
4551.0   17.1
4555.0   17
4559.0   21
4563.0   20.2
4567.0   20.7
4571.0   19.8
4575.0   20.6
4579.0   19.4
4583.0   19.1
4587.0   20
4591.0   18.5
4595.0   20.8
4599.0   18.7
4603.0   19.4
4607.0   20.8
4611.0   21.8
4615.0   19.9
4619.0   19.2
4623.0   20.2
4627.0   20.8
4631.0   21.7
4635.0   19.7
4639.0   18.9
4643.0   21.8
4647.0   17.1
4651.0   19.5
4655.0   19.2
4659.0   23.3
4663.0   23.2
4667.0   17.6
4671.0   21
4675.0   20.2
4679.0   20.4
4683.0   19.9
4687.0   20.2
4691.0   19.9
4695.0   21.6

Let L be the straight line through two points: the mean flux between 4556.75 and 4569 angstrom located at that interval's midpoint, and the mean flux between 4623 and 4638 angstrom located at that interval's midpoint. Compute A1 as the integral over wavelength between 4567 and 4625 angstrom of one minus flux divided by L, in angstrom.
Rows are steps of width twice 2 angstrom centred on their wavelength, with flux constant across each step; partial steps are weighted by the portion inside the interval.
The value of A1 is 1.8 angstrom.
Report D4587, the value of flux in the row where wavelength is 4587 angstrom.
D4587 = 20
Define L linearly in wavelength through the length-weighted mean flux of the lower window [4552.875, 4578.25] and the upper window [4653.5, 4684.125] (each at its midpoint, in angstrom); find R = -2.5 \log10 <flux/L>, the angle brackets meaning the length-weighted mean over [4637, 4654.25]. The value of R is 0.06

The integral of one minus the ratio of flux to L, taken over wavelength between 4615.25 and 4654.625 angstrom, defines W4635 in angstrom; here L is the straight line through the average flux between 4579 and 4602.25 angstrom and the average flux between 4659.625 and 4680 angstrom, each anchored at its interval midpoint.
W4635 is 0.5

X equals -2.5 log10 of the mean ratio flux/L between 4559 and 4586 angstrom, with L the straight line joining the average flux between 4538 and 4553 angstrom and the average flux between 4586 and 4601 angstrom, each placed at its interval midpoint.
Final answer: -0.07 mag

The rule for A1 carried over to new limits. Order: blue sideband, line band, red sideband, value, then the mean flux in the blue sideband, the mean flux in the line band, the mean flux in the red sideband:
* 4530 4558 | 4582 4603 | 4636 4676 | -1.1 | 17.1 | 19.4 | 20.2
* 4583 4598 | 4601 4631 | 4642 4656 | -1.5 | 19.6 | 20.4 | 19.2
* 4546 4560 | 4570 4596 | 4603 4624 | -0.7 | 18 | 19.7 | 20.3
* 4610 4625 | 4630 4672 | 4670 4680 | 0.3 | 20.2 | 20.2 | 20.5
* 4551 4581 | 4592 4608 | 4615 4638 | 0.1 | 19.6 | 19.8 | 20.2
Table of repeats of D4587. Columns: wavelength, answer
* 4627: 20.8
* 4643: 21.8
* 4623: 20.2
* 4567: 20.7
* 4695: 21.6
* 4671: 21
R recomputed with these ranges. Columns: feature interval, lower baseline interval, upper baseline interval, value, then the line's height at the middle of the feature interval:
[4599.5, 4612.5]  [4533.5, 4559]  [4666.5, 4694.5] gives -0.099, 18.6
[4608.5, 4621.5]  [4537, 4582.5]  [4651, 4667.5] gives -0.009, 20.1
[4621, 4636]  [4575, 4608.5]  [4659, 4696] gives -0.033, 20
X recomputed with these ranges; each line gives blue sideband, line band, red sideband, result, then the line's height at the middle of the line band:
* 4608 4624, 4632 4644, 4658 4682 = 0.02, 20.5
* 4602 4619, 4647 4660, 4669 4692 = 0.02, 20.3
